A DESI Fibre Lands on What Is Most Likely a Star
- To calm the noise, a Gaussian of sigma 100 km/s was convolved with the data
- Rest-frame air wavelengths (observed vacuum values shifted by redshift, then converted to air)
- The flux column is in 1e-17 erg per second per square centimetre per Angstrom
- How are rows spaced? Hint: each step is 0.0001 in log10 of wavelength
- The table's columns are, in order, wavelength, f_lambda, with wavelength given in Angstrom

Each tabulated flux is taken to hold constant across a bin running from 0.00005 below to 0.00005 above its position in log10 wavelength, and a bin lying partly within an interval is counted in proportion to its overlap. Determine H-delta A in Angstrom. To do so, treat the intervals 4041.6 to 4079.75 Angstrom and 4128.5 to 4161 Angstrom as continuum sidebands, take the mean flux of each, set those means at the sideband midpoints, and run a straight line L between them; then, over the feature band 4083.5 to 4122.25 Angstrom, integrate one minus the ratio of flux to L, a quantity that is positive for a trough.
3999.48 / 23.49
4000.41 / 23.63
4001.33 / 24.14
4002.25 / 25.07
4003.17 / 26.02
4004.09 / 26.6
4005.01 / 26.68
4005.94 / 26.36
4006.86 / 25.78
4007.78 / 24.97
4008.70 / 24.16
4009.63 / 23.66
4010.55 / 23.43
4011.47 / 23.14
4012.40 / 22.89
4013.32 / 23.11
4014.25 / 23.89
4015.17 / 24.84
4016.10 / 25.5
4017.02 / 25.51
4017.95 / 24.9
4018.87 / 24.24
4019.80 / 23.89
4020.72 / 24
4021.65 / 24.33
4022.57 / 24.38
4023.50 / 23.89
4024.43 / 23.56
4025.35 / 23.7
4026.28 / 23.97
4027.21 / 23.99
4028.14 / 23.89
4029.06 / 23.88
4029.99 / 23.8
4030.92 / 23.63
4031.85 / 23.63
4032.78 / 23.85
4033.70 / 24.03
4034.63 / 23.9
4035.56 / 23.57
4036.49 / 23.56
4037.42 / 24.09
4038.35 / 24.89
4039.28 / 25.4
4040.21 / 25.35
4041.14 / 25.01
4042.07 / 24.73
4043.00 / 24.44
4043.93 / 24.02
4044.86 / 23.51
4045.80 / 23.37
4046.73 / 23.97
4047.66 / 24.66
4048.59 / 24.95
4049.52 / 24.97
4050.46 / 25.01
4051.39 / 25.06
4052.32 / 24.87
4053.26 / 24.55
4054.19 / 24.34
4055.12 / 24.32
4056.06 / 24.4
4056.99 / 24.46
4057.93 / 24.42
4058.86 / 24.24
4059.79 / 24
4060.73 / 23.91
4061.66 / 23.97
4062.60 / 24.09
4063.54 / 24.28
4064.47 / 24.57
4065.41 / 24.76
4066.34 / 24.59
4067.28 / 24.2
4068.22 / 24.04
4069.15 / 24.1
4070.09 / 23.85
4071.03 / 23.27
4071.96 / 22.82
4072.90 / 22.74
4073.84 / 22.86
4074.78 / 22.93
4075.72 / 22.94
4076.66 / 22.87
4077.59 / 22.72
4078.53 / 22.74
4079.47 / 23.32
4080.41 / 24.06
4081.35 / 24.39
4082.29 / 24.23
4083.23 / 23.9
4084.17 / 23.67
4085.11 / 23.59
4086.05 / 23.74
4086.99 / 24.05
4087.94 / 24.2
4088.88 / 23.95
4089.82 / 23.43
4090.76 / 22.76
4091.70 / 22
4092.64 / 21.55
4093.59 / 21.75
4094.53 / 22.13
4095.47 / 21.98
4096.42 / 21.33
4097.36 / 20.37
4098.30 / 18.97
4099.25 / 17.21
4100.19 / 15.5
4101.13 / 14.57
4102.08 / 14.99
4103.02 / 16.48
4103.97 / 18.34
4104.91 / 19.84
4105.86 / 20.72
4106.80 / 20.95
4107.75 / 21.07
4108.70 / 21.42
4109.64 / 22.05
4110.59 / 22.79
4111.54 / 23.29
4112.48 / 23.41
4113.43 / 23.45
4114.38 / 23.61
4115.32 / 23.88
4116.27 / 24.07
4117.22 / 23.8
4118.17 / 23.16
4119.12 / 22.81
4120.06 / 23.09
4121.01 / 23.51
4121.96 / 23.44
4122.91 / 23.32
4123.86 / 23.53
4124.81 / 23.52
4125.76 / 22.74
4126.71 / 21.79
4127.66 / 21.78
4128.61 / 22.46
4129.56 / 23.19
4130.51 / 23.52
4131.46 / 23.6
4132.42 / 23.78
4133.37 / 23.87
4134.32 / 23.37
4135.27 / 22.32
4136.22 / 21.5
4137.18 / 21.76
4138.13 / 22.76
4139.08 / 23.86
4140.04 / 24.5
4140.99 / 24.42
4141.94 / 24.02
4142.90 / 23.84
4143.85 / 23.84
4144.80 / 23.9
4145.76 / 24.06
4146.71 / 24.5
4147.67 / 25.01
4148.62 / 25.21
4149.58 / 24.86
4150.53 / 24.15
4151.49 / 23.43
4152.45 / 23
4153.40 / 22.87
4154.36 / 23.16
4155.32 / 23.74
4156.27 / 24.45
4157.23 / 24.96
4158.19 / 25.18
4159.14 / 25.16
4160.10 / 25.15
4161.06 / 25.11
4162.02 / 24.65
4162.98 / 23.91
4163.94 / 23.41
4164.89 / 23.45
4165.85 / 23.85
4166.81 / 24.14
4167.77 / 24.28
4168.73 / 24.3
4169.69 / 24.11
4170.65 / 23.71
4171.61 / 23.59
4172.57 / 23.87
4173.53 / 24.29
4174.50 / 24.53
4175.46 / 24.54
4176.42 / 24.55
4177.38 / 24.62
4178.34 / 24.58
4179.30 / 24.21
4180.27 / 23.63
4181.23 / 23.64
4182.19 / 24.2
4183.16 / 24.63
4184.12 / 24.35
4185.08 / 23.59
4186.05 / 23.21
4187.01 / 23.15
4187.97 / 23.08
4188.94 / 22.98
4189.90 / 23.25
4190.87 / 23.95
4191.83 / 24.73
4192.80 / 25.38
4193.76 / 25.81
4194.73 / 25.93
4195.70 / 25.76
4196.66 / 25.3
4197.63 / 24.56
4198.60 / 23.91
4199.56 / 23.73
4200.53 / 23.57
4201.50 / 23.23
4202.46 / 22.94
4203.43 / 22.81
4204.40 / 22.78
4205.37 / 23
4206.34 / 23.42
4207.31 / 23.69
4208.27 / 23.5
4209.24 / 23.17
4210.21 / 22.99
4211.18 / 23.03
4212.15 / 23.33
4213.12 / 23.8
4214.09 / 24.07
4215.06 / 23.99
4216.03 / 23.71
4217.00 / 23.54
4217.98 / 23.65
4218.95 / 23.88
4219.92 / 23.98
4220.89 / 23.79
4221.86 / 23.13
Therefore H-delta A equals 3.7 Angstrom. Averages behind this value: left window 24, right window 23.8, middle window 21.6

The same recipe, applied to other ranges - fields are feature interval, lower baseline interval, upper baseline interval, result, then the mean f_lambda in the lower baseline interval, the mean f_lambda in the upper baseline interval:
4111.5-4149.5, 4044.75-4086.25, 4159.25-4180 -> 1.1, 24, 24.2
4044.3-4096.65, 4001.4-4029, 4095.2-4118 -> -3.7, 24.5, 20.6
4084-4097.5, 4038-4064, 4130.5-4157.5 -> 0.8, 24.5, 23.7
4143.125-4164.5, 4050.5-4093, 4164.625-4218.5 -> -0.3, 23.8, 23.9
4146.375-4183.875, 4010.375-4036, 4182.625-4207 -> -0.4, 24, 24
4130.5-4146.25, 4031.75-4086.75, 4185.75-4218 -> 0.3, 24.1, 23.8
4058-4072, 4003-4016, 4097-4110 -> -2.0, 24.7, 18.7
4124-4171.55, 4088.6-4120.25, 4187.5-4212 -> -2.9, 21.2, 23.8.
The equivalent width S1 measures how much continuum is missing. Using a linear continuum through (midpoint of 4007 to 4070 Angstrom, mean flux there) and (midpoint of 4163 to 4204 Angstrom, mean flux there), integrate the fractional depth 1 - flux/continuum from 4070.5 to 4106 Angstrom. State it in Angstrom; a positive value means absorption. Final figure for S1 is 3.70 Angstrom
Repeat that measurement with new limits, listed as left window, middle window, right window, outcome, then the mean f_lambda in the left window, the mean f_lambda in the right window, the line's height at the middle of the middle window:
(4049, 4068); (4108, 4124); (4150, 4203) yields 0.7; 24.4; 24.1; 24.3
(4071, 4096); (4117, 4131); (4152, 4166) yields 0.4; 23.1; 24.2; 23.7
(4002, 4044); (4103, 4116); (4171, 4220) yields 1.3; 24.4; 23.9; 24.2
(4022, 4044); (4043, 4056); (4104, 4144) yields -0.3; 24.1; 22.9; 23.9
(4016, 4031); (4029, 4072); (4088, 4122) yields -1.9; 24.2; 21.3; 23.2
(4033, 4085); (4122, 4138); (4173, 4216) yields 0.7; 24.1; 23.9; 24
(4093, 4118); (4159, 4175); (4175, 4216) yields -0.9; 20.7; 23.9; 22.9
